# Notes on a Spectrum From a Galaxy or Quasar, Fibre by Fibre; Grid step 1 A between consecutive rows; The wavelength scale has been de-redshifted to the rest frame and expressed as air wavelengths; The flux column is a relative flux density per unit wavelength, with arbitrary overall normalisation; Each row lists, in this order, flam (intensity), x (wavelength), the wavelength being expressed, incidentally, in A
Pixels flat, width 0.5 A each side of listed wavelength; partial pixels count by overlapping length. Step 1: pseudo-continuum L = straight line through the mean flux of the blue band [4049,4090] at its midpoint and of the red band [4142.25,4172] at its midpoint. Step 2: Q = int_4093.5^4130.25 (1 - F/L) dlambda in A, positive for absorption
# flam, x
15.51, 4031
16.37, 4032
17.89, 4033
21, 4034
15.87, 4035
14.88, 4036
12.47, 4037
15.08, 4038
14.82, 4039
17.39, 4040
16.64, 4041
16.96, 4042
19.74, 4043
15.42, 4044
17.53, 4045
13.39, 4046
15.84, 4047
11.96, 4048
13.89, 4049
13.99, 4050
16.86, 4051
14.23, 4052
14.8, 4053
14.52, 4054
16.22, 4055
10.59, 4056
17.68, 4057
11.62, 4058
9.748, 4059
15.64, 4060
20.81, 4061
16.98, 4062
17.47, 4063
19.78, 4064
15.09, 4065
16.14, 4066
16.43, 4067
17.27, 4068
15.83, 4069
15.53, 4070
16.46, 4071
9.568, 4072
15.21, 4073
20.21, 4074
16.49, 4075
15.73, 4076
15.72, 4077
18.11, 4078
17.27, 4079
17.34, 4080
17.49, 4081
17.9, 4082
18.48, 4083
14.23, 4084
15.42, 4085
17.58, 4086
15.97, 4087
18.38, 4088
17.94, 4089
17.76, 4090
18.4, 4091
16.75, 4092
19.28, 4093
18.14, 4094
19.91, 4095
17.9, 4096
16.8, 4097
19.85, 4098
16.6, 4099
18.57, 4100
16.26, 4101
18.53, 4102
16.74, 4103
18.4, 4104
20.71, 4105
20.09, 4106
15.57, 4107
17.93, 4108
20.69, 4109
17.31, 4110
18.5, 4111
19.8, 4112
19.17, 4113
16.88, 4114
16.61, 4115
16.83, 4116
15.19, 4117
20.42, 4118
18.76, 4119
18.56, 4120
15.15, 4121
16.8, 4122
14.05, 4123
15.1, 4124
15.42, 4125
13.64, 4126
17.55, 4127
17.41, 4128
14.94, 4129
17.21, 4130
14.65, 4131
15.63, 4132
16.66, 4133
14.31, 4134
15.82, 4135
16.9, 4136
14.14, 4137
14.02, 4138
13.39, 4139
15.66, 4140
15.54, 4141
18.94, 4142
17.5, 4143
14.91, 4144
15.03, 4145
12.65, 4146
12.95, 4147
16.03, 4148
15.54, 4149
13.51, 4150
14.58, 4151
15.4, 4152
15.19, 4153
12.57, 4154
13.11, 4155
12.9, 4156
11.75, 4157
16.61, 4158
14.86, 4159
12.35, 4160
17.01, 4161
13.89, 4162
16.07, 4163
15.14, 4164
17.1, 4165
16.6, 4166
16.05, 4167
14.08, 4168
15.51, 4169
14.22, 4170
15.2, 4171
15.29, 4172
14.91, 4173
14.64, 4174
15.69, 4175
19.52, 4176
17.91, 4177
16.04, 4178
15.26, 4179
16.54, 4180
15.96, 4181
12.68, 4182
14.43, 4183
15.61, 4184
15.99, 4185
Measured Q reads -4.88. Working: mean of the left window 16.1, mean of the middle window 17.5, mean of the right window 14.8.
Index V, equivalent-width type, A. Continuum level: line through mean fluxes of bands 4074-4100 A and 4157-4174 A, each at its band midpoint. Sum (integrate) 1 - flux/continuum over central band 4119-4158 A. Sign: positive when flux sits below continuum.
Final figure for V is 1.9 A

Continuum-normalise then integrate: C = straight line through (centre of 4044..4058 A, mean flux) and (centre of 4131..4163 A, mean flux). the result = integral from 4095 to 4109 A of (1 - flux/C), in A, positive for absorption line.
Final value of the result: -3.2 A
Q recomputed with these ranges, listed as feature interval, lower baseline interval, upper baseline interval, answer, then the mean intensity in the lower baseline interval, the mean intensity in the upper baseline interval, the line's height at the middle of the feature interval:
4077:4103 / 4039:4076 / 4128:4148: -3.4 A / 15.7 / 15.4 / 15.5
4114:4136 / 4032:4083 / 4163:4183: -0.7 A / 15.9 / 15.7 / 15.8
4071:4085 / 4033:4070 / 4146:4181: -0.8 A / 15.7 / 15.1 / 15.6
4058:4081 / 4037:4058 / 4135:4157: -1.7 A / 15.2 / 14.7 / 15.1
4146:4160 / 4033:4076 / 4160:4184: 1.3 A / 15.7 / 15.6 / 15.6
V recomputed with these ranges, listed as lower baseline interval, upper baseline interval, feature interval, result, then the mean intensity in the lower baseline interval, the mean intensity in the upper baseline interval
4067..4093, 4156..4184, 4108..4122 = -1.5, 16.7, 15.3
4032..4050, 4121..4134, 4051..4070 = 0.2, 15.9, 15.7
